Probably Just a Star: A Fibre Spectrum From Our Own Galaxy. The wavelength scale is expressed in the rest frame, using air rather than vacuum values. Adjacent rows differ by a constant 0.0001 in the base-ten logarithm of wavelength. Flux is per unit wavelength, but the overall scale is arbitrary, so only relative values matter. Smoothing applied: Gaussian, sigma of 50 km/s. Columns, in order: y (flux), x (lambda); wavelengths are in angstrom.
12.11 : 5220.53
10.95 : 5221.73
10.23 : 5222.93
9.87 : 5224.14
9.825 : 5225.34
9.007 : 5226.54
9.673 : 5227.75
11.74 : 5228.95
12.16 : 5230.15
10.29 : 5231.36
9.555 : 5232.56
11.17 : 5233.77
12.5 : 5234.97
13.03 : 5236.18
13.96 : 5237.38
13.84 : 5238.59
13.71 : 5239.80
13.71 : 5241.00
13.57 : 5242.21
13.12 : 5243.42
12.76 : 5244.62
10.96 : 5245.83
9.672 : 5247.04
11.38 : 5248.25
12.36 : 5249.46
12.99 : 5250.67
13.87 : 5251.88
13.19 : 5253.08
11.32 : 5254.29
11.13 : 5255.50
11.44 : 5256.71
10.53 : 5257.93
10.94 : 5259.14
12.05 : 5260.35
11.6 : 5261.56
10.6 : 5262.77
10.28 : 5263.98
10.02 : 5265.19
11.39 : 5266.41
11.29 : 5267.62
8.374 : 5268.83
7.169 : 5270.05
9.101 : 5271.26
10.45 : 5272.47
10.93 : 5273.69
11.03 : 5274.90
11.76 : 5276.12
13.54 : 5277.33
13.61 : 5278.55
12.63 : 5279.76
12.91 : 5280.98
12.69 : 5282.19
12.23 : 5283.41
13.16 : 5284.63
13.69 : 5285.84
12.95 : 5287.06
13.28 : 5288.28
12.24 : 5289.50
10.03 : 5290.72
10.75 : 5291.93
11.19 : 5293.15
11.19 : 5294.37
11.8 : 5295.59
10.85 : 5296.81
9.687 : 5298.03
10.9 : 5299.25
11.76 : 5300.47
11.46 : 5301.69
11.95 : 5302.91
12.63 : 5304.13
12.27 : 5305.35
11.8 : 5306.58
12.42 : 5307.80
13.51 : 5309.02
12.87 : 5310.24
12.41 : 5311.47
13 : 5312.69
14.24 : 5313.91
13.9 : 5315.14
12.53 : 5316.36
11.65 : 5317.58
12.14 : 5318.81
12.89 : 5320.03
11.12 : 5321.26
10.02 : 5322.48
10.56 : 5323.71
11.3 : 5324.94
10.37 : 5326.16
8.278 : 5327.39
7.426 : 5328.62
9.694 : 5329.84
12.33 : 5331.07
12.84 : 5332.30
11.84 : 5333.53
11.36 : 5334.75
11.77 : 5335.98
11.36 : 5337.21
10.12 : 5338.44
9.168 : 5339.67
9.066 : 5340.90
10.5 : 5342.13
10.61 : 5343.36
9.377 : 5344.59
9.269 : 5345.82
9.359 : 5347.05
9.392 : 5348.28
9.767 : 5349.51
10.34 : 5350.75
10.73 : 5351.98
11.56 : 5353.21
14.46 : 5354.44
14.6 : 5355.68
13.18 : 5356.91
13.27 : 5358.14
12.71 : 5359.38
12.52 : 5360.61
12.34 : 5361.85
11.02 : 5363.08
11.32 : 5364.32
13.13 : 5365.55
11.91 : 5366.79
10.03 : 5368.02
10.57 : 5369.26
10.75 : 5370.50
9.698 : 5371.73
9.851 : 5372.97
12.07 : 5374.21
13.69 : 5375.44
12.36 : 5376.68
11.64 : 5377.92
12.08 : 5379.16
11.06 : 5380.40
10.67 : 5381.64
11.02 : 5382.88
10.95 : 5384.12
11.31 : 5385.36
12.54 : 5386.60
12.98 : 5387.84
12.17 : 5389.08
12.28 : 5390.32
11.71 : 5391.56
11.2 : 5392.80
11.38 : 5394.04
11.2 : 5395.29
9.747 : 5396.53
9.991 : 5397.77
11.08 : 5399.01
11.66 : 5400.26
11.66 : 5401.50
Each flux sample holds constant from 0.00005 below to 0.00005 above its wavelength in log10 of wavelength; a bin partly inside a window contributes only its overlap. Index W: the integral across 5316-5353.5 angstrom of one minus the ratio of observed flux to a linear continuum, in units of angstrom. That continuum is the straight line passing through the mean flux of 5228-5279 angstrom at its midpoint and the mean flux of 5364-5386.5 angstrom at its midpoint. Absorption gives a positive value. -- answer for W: 2.8 angstrom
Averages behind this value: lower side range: 11.6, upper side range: 11.4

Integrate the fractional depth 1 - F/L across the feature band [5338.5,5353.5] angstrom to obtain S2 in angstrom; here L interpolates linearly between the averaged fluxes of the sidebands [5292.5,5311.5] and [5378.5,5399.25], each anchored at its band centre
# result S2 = 2.2 angstrom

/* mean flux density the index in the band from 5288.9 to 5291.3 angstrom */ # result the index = 11.1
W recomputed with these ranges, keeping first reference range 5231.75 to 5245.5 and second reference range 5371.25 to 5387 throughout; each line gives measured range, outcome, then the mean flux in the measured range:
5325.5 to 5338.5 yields 1.29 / 10.7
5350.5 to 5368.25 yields -1.01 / 12.3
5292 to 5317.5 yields 0.10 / 12.1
